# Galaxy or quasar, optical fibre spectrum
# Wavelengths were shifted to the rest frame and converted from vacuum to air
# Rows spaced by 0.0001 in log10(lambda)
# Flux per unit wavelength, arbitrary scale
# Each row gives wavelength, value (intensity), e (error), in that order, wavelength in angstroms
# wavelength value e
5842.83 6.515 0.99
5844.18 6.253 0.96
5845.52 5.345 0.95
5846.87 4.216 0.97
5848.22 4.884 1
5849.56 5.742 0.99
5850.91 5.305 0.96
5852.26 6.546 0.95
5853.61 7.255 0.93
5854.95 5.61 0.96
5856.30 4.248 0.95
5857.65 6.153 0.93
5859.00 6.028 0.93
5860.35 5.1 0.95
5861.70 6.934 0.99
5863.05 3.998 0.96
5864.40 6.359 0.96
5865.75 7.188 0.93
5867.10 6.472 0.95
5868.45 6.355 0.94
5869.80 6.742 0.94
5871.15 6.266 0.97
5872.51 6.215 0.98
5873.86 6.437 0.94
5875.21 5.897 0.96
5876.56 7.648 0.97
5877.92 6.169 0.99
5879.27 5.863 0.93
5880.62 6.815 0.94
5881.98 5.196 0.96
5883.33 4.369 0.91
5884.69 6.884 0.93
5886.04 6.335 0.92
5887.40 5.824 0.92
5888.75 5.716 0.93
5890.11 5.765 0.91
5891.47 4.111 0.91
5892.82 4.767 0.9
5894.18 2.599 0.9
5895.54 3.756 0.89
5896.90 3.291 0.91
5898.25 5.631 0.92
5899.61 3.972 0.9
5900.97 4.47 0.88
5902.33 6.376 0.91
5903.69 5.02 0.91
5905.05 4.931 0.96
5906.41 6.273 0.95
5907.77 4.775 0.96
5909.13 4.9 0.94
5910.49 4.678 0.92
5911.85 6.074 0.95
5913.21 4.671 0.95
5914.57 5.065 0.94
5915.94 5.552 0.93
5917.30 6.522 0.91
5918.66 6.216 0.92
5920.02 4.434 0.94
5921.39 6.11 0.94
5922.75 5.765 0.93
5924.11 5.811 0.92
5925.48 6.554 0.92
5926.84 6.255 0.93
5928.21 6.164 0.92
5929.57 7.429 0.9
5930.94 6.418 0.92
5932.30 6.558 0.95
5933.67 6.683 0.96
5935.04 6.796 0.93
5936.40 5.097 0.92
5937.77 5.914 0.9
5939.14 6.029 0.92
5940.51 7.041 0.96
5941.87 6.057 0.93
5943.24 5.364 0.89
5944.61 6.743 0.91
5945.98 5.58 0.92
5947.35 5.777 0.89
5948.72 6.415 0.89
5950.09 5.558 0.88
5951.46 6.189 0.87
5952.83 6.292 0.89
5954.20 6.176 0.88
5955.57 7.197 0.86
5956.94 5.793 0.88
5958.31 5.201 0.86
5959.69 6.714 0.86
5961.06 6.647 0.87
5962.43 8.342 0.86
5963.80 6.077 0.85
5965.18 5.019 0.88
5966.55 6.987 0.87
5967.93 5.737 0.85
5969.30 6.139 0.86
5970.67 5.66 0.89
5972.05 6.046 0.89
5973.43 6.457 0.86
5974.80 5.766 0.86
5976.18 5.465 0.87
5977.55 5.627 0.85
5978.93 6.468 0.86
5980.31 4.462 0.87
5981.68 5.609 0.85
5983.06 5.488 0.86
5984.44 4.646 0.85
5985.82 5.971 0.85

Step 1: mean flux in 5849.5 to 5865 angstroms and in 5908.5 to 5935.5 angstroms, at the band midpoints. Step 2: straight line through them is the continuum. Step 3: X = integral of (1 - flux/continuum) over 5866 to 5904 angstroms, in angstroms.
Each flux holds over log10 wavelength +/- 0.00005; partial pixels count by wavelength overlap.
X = 1.8 angstroms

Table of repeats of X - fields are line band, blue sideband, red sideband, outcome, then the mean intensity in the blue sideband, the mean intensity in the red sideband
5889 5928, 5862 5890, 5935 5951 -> 5.8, 6.14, 6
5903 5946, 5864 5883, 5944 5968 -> 3.0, 6.37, 6.26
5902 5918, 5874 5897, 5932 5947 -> 1.0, 5.43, 6.15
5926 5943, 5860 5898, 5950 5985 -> -1.3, 5.69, 6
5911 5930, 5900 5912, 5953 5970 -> -1.2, 5.21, 6.34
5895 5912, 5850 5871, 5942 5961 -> 3.2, 6.02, 6.09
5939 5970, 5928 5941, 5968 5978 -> -0.5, 6.41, 5.88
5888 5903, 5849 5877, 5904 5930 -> 3.2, 6.11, 5.67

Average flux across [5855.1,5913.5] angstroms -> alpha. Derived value 5.52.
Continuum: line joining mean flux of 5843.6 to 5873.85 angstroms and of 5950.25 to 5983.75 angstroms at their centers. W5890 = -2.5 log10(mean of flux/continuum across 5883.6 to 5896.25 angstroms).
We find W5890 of 0.17 mag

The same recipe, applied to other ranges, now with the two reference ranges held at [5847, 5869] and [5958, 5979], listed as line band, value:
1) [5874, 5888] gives -0.04 mag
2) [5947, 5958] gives -0.01 mag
